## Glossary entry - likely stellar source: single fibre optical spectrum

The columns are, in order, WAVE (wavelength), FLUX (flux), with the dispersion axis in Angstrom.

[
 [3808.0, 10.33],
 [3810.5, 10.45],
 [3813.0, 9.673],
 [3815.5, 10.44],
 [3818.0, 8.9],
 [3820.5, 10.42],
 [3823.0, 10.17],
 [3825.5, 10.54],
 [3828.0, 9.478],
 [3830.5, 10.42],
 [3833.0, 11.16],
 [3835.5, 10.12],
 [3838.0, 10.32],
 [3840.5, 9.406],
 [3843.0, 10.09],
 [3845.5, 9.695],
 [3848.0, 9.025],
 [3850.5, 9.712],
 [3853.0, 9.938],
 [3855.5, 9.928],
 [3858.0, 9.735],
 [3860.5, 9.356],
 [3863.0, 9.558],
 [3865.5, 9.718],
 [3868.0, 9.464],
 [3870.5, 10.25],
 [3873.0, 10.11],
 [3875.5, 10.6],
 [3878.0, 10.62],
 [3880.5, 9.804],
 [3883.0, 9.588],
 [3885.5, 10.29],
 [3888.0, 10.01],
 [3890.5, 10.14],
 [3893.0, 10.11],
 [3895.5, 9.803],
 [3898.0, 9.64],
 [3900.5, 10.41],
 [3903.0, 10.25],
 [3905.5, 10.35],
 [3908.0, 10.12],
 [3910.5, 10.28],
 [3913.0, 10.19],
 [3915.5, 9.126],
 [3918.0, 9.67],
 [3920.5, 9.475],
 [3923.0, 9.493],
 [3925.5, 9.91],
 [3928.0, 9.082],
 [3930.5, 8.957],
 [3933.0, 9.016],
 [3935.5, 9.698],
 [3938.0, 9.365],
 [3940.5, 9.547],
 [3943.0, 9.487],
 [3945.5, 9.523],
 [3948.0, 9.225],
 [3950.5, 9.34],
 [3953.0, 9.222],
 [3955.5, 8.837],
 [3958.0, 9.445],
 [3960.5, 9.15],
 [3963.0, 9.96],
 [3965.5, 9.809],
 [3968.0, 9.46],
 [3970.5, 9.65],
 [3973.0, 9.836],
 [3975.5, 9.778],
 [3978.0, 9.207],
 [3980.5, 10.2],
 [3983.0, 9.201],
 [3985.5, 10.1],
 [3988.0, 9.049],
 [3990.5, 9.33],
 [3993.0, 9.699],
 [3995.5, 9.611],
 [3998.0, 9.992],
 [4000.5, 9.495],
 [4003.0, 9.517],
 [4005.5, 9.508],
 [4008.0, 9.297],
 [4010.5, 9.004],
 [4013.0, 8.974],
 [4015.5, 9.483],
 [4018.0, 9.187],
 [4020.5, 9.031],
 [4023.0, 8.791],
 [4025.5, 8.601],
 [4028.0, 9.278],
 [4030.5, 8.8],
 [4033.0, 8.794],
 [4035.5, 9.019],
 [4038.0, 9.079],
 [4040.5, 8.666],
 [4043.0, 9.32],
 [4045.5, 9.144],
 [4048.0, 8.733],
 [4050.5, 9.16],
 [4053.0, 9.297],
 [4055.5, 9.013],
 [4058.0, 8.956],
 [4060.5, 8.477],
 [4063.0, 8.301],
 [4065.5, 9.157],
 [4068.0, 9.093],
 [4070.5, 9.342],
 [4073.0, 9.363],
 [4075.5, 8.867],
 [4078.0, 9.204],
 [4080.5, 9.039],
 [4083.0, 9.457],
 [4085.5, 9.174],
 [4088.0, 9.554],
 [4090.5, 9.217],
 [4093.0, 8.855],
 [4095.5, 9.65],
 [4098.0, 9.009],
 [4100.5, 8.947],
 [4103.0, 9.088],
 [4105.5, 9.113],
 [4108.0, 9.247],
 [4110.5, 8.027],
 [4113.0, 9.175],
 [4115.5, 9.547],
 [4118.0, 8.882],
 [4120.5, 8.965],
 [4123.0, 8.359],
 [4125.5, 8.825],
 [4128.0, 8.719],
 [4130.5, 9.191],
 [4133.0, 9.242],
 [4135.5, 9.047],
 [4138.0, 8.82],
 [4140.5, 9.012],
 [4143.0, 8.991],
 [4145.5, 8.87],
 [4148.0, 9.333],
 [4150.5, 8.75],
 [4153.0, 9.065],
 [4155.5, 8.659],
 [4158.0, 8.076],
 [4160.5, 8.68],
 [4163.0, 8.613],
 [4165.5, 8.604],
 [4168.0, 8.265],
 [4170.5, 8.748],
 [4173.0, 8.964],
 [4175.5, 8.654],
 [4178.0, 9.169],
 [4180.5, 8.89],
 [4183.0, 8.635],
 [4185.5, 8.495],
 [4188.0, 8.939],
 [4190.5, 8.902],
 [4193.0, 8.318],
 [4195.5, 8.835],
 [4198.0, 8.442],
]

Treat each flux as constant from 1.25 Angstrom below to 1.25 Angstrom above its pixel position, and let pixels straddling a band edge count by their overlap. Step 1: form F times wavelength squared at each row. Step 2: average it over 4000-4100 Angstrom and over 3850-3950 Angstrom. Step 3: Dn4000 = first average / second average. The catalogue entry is 1.00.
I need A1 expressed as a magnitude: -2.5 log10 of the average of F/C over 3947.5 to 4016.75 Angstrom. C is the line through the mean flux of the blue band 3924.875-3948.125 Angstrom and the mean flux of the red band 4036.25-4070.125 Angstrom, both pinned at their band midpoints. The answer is -0.03 mag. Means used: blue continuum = 9.37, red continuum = 8.96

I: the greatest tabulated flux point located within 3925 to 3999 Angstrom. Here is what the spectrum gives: 10.2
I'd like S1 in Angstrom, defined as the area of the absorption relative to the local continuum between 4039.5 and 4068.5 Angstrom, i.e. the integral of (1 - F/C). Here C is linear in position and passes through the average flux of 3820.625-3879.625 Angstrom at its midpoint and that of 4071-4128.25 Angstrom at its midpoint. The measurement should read 0.9 Angstrom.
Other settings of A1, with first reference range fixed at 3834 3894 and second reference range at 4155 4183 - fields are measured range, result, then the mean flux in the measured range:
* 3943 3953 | 0.023 mag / 9.36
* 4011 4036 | 0.031 mag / 9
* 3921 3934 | 0.039 mag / 9.31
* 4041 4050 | 0.015 mag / 9.04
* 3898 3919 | -0.034 mag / 10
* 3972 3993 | -0.019 mag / 9.59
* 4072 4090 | -0.025 mag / 9.23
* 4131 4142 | -0.030 mag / 9.04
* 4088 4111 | -0.016 mag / 9.08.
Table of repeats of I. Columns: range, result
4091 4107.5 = 9.65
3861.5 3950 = 10.62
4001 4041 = 9.517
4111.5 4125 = 9.547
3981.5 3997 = 10.1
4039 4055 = 9.32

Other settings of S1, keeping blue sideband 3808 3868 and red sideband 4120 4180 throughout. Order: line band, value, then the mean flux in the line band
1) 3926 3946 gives 0.5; 9.35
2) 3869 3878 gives -0.5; 10.3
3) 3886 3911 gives -1.0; 10.1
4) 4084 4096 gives -0.3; 9.27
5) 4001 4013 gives 0.0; 9.3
